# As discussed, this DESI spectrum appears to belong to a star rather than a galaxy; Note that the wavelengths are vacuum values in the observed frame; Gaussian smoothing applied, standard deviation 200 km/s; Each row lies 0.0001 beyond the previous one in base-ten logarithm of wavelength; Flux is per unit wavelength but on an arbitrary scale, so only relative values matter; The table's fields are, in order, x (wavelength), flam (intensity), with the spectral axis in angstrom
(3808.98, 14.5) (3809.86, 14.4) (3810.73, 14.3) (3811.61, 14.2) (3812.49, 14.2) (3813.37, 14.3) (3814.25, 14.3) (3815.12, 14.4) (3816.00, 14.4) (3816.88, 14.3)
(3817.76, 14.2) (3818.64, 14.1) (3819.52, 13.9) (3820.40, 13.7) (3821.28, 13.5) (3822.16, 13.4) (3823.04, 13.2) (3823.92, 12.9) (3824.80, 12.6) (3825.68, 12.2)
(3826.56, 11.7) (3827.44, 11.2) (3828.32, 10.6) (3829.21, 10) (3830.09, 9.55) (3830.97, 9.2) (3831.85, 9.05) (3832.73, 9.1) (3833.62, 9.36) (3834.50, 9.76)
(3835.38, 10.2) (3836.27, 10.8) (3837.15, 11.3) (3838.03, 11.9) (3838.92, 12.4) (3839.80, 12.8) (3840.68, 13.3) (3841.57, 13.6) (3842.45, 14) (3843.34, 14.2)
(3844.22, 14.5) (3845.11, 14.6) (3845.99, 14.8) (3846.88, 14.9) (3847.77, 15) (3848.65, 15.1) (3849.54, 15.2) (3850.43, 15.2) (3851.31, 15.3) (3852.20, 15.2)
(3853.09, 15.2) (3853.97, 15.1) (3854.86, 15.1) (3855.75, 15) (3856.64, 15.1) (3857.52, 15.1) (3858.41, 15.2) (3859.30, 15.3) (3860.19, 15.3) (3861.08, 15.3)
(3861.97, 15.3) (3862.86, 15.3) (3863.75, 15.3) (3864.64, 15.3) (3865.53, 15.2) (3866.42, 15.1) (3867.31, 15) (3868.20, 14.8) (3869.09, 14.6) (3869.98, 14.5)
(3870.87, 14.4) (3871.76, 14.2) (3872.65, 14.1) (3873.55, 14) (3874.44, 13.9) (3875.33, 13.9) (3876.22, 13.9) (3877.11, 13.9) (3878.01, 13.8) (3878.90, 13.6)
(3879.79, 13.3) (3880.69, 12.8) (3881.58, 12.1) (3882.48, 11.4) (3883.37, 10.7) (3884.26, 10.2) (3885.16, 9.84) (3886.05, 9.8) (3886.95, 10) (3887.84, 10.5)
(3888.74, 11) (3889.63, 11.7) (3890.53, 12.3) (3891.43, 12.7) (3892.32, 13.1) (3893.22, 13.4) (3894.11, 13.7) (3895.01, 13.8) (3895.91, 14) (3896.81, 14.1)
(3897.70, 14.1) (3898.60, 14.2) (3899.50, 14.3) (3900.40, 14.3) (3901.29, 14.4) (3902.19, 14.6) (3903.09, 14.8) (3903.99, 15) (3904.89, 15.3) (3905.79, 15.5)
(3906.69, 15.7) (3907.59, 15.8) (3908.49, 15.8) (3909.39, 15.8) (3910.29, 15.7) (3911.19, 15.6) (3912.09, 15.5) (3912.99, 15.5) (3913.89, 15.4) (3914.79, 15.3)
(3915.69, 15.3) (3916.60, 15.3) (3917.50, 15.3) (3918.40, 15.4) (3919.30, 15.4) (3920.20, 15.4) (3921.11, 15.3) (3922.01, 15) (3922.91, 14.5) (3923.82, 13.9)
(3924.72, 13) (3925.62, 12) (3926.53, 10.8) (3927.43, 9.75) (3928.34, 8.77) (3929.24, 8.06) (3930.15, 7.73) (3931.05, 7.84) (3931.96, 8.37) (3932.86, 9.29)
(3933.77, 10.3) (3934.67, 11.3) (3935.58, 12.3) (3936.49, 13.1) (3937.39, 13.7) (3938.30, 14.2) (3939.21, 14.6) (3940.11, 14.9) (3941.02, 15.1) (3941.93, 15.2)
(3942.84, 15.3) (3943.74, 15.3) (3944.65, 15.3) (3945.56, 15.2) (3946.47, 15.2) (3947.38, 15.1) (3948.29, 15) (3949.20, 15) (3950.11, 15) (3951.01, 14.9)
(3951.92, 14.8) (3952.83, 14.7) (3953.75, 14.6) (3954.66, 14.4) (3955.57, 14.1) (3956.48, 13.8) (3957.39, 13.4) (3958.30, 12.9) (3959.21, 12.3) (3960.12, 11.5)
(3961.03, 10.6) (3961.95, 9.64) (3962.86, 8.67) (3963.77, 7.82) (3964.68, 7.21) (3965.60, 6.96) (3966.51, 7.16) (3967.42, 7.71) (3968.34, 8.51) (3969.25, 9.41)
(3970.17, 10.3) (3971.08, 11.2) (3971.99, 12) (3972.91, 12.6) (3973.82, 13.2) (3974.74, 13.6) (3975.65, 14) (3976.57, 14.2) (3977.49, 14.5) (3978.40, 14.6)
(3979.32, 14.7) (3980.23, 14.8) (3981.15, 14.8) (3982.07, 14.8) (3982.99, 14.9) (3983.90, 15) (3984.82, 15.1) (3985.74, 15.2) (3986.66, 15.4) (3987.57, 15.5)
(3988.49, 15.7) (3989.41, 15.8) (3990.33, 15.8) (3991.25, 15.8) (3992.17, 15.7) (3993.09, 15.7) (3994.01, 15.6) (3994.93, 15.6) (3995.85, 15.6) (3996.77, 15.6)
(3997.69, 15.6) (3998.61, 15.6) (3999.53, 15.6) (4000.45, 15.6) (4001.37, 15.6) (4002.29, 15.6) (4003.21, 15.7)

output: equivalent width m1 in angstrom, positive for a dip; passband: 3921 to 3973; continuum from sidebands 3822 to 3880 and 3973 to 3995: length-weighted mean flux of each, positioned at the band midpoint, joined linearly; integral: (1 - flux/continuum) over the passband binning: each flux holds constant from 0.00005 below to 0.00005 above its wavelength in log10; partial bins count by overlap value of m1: 8.5 angstrom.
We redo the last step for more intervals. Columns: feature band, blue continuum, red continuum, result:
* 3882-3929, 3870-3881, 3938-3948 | 2.5 angstrom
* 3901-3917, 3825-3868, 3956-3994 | -2.7 angstrom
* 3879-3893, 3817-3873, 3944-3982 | 1.8 angstrom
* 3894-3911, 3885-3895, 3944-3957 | -3.3 angstrom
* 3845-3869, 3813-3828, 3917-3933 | -4.1 angstrom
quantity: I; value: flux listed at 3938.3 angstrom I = 14.2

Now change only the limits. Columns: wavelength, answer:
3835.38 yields 10.2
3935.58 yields 12.3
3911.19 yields 15.6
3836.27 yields 10.8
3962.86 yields 8.67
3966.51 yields 7.16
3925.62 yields 12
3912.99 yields 15.5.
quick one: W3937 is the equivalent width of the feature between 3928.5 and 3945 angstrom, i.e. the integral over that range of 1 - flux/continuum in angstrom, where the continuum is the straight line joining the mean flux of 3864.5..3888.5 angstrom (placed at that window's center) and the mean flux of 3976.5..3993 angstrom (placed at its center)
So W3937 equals 2.3 angstrom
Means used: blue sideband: 13.1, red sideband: 15.2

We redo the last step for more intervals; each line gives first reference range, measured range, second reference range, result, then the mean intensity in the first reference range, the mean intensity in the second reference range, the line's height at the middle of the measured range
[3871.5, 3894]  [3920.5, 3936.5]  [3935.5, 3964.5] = 2.49 angstrom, 12.4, 13.6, 13.2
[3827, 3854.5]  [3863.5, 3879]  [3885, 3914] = -1.32 angstrom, 12.7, 13.9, 13.3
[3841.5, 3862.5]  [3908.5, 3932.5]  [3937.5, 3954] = 2.60 angstrom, 15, 14.9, 14.9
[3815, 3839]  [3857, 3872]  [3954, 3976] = -4.41 angstrom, 11.8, 11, 11.6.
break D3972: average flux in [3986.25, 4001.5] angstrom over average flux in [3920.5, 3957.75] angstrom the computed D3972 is 1.19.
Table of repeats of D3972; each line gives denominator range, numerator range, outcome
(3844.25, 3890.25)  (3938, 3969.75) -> 0.91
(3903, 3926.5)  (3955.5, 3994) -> 0.85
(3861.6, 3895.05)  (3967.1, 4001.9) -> 1.08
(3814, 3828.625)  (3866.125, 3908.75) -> 1.02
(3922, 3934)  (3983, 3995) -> 1.48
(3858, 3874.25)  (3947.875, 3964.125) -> 0.87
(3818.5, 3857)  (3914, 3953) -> 1.04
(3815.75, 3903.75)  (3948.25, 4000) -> 1.01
